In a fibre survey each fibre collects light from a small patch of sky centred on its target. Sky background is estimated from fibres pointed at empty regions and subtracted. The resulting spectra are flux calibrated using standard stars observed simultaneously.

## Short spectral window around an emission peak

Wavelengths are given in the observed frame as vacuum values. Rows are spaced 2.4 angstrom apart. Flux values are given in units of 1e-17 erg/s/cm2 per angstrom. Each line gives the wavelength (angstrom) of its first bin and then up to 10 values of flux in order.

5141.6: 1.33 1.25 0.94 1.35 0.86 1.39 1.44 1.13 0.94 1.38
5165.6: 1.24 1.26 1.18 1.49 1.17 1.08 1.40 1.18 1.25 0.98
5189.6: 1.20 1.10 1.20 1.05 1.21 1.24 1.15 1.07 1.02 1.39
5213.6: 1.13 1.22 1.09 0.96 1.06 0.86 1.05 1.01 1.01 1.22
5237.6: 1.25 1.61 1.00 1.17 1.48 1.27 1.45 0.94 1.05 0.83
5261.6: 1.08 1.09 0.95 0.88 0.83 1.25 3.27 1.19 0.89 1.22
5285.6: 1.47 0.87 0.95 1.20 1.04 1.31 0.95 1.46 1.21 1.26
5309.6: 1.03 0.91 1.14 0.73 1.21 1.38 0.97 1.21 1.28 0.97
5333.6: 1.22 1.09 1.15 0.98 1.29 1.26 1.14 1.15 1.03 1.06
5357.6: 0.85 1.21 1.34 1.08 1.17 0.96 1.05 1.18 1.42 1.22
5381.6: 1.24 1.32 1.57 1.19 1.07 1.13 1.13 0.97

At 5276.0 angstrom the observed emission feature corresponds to H-gamma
